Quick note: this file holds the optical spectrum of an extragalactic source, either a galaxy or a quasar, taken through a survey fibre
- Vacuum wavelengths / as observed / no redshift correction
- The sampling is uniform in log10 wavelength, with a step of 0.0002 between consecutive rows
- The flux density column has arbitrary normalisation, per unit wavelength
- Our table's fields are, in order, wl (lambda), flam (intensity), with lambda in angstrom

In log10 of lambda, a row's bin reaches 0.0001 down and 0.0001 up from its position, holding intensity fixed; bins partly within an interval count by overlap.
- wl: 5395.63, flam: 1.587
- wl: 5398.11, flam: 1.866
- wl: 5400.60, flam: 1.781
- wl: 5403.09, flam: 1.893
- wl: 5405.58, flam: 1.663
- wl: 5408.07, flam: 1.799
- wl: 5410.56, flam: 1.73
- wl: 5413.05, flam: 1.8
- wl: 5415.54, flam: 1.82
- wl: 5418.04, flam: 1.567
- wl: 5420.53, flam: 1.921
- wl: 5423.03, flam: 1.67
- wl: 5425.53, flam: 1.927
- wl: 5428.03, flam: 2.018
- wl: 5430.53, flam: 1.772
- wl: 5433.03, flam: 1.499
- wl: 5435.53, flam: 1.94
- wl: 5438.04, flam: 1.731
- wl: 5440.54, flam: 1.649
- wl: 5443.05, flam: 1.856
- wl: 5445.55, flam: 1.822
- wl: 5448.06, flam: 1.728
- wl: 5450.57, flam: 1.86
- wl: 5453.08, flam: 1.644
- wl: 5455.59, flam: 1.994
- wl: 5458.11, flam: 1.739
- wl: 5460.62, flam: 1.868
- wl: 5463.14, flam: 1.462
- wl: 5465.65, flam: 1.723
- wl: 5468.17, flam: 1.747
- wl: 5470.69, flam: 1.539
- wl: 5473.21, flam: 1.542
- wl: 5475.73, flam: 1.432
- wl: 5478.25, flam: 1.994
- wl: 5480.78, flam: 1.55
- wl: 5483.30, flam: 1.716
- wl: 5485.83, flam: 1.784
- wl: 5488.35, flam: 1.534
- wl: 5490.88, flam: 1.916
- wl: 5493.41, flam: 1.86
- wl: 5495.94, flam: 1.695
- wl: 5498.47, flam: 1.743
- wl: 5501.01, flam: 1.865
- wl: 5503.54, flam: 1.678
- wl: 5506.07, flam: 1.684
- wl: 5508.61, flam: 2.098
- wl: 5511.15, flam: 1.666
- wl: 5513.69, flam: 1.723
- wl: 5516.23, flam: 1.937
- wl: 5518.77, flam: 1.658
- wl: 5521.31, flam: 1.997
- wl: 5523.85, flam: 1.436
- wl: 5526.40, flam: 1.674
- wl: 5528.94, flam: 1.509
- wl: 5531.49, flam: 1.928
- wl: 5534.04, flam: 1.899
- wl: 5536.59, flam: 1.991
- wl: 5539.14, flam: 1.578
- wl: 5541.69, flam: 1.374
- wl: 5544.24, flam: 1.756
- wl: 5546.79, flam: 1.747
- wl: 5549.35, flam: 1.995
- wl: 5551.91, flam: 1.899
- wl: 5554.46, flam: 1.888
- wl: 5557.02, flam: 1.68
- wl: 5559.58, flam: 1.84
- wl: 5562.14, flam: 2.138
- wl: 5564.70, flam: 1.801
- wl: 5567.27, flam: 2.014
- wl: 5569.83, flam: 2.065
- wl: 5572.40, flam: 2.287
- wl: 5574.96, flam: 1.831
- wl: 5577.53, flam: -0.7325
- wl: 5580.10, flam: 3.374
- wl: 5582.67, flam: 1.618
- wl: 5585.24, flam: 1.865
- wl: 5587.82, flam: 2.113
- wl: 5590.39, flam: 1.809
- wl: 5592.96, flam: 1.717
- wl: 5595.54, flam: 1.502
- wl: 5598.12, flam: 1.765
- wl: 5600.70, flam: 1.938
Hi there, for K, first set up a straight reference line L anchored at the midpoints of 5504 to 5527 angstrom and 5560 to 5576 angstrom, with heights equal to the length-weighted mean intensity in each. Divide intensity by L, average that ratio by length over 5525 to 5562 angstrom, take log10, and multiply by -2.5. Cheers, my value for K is 0.07 mag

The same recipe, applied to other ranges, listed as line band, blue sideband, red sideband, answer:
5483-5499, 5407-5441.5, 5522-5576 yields 0.03 mag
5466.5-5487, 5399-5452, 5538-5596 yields 0.08 mag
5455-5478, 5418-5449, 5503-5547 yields 0.06 mag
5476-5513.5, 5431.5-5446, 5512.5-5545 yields -0.02 mag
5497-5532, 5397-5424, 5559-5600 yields 0.03 mag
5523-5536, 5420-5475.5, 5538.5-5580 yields 0.02 mag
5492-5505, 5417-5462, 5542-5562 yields 0.02 mag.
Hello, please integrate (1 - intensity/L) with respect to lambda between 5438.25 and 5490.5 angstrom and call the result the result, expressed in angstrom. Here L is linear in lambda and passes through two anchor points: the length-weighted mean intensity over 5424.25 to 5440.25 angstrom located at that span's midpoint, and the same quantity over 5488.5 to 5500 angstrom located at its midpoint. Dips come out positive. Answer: 2.3 angstrom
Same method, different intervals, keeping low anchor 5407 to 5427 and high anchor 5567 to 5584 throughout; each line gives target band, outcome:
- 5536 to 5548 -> 0.7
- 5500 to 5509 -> -0.2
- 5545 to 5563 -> -1.1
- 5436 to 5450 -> 0.1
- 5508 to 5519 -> -0.3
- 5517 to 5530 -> 0.8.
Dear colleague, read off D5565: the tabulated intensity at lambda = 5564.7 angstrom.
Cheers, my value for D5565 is 1.801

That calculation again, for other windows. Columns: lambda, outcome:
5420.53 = 1.921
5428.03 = 2.018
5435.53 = 1.94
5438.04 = 1.731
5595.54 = 1.502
